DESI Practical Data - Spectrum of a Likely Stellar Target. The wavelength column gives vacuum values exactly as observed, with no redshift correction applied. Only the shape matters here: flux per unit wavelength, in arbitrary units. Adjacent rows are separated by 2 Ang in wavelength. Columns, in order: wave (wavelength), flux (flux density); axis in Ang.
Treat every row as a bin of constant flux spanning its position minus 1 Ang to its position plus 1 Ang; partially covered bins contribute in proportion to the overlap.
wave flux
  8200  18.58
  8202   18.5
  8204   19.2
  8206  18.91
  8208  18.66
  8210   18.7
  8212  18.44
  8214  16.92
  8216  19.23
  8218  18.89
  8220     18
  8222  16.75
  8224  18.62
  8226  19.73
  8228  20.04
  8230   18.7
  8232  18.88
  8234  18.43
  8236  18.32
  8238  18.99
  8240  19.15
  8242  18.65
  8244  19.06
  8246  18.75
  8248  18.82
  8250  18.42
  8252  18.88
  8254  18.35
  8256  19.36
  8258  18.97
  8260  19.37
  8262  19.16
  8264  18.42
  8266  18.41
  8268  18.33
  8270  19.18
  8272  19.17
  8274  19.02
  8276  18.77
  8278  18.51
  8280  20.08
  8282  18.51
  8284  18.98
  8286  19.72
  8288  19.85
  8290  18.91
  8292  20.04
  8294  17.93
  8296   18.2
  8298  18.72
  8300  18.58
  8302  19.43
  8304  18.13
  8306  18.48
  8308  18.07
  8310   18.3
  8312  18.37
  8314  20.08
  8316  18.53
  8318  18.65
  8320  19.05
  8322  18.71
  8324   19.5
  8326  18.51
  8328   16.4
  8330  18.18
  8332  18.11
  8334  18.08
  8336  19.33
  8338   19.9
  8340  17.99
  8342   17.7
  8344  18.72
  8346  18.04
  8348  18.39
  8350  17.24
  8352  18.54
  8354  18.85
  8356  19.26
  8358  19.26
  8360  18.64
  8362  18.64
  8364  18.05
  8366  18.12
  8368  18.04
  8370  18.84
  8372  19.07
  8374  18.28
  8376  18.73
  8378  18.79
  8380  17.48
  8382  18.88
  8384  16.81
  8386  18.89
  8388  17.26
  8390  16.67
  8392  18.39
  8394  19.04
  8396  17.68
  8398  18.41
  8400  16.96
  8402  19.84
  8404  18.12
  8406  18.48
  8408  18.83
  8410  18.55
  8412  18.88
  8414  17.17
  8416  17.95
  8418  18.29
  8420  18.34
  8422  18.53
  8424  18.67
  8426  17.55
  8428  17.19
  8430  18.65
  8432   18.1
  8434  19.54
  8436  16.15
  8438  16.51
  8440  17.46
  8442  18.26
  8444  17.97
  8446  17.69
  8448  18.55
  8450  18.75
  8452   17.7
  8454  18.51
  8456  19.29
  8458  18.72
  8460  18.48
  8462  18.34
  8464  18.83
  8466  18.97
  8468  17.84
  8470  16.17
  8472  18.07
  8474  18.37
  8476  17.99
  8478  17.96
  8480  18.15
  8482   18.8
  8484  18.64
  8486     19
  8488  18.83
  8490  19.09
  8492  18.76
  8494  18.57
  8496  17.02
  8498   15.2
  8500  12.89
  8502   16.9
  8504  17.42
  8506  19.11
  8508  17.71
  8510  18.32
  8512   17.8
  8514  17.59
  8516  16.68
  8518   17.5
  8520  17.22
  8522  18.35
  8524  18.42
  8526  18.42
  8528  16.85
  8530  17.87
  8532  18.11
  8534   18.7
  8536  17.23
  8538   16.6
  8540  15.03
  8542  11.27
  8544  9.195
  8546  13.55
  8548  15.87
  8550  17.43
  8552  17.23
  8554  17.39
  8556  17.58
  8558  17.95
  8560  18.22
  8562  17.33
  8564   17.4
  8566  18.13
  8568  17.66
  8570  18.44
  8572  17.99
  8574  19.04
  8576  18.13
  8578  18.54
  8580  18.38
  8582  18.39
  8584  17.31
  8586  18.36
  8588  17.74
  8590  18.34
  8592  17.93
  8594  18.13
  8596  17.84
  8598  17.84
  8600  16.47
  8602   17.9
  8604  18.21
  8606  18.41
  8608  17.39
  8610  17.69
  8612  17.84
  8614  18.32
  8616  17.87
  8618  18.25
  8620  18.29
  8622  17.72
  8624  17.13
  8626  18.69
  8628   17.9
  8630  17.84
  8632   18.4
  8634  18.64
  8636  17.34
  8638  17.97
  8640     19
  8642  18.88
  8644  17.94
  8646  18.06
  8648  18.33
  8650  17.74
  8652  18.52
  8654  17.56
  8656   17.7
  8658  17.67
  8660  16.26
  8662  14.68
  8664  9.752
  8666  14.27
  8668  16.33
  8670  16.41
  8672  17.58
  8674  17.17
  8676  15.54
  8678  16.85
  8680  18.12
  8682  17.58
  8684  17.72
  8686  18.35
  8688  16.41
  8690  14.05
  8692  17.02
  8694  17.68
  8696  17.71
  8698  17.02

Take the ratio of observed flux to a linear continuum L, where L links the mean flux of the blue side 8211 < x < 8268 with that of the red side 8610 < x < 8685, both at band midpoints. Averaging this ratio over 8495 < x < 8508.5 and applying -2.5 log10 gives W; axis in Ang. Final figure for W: 0.080 mag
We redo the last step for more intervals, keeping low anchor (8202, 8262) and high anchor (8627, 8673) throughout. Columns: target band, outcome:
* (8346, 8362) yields -0.017 mag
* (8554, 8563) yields -0.014 mag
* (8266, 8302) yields -0.025 mag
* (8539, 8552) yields 0.246 mag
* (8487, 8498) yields -0.024 mag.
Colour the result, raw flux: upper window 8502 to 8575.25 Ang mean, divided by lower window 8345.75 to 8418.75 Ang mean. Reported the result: 0.94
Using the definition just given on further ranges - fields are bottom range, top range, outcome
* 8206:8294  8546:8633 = 0.95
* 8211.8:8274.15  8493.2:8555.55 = 0.89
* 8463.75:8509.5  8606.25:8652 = 1.01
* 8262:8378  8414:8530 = 0.96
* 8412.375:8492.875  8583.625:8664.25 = 0.97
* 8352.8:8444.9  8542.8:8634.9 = 0.97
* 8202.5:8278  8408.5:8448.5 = 0.96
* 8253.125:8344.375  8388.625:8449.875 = 0.96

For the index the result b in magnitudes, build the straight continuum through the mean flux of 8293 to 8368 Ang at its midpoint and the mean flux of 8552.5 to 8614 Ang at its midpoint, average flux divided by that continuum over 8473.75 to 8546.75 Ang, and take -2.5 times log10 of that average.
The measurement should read 0.06 mag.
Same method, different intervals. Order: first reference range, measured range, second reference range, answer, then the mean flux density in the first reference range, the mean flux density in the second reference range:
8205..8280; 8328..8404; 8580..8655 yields 0.01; 18.7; 18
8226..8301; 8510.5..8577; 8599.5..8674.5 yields 0.05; 18.9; 17.4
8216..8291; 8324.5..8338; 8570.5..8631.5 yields 0.02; 18.9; 18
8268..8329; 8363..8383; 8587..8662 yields 0.01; 18.8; 17.9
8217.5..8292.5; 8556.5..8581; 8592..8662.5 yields 0.00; 18.9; 17.9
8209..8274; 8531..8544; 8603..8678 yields 0.14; 18.7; 17.4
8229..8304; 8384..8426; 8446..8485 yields 0.02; 18.9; 18.3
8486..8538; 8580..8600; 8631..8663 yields -0.01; 17.6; 17.8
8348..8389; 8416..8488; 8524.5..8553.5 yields -0.06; 18.4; 16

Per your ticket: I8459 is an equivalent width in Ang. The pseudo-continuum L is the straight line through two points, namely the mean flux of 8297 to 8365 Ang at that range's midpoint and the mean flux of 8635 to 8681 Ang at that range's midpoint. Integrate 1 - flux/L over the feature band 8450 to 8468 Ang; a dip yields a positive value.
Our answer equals -0.7 Ang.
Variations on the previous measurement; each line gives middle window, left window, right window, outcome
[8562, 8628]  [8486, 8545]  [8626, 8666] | -3.0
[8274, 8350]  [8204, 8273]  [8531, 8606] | -1.1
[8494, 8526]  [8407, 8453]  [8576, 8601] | 1.3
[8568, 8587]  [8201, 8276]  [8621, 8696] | -0.9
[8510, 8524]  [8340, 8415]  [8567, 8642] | 0.4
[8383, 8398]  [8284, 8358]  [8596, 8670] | 0.4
